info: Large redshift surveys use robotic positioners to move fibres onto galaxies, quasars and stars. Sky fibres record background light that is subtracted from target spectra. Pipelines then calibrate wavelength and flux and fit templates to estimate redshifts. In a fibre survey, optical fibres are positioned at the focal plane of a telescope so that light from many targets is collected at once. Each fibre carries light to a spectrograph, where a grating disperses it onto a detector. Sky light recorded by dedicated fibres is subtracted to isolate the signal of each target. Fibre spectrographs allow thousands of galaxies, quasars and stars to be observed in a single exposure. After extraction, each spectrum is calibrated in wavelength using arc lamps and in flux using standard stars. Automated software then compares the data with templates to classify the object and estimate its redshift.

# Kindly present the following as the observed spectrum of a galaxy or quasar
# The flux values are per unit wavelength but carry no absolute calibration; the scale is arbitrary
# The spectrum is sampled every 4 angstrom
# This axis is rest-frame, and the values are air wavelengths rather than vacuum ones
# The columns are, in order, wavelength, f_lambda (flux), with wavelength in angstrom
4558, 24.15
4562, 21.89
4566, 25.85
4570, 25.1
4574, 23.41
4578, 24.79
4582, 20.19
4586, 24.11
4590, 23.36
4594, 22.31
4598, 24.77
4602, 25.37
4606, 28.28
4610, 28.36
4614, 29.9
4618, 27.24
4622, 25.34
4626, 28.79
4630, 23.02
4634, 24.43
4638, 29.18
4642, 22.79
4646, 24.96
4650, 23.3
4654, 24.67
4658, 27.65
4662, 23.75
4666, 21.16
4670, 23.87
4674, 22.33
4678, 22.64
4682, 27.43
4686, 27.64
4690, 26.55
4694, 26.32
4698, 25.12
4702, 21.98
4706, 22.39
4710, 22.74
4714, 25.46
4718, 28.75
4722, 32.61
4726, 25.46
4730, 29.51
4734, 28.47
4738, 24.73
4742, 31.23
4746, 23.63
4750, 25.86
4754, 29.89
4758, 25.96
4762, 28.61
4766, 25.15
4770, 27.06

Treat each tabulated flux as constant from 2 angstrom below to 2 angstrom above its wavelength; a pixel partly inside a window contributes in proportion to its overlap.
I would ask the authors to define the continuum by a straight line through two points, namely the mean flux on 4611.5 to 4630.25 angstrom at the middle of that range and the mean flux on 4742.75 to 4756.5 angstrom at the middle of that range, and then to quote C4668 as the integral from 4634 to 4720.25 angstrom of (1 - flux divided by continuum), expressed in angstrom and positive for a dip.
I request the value 7.3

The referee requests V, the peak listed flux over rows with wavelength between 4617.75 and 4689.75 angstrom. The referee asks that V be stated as 29.18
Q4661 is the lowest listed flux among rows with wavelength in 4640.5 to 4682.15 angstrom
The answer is 21.16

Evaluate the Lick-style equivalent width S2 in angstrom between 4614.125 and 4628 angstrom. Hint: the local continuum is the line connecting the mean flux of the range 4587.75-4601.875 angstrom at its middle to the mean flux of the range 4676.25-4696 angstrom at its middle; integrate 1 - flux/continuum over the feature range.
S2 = -1.7 angstrom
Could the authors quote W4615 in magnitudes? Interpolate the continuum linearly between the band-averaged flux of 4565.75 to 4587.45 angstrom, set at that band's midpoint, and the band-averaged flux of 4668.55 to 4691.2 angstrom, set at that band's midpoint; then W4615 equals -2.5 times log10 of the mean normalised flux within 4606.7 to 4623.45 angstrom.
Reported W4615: -0.150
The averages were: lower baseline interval 23.7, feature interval 27.8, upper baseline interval 25.1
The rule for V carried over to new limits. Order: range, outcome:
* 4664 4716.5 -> 27.64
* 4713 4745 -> 32.61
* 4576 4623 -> 29.9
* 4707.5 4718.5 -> 28.75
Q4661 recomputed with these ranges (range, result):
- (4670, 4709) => 21.98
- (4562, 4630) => 20.19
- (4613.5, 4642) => 22.79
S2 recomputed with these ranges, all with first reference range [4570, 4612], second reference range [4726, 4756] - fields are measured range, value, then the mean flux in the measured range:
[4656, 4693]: 1.91 angstrom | 24.8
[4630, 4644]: 0.17 angstrom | 25.1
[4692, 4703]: 0.79 angstrom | 24.7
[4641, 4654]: 0.88 angstrom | 23.9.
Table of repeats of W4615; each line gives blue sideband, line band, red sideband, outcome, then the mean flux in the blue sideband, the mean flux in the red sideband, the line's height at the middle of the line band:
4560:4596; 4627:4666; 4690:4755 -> 0.00 mag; 23.4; 26.5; 24.9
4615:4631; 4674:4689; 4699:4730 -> 0.03 mag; 26.5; 25.9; 26.1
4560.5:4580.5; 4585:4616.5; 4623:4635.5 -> -0.04 mag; 24.2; 25.4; 24.8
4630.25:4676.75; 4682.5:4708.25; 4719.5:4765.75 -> 0.03 mag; 24.3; 27.7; 25.9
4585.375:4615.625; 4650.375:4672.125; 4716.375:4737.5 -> 0.13 mag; 25.8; 28.7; 27.2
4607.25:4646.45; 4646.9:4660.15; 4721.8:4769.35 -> 0.06 mag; 26.5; 27.4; 26.7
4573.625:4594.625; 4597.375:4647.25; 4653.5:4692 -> -0.11 mag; 23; 24.8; 23.8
